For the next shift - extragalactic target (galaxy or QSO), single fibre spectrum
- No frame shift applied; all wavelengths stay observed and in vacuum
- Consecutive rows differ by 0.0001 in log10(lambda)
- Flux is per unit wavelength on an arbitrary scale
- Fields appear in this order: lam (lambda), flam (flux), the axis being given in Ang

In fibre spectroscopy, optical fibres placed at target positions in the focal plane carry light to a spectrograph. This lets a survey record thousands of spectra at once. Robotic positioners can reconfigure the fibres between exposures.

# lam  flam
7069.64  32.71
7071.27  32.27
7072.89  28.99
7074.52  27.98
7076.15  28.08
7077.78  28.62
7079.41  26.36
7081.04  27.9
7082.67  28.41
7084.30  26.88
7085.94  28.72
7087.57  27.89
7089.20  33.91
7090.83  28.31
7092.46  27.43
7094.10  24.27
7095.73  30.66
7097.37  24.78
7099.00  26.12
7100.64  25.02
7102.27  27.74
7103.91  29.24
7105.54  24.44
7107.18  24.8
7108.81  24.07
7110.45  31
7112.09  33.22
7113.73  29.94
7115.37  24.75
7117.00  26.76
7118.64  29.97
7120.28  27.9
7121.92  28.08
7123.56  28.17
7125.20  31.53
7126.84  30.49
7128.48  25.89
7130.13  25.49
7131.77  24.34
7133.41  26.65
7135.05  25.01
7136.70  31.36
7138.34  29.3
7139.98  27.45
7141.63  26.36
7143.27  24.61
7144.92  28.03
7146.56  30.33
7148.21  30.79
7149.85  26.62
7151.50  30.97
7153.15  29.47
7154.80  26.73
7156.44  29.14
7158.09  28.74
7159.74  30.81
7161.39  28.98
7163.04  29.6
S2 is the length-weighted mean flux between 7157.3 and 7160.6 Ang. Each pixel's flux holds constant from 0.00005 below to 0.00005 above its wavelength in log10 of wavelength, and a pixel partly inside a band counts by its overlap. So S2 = 29.8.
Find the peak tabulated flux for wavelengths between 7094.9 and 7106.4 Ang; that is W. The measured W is 30.66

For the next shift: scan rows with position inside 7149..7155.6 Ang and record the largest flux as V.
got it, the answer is 30.97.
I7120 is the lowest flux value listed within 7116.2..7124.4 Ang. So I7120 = 26.76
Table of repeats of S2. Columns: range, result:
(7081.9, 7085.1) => 27.6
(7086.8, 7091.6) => 30.1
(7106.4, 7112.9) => 28.3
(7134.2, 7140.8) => 28.3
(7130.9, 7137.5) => 26.8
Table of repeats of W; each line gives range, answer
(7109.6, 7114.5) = 33.22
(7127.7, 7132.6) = 25.89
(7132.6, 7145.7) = 31.36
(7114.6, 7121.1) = 29.97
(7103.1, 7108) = 29.24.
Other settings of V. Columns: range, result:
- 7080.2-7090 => 33.91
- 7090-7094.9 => 28.31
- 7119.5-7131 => 31.53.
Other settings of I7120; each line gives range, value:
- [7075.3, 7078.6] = 28.08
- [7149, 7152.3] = 26.62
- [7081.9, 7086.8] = 26.88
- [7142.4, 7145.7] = 24.61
